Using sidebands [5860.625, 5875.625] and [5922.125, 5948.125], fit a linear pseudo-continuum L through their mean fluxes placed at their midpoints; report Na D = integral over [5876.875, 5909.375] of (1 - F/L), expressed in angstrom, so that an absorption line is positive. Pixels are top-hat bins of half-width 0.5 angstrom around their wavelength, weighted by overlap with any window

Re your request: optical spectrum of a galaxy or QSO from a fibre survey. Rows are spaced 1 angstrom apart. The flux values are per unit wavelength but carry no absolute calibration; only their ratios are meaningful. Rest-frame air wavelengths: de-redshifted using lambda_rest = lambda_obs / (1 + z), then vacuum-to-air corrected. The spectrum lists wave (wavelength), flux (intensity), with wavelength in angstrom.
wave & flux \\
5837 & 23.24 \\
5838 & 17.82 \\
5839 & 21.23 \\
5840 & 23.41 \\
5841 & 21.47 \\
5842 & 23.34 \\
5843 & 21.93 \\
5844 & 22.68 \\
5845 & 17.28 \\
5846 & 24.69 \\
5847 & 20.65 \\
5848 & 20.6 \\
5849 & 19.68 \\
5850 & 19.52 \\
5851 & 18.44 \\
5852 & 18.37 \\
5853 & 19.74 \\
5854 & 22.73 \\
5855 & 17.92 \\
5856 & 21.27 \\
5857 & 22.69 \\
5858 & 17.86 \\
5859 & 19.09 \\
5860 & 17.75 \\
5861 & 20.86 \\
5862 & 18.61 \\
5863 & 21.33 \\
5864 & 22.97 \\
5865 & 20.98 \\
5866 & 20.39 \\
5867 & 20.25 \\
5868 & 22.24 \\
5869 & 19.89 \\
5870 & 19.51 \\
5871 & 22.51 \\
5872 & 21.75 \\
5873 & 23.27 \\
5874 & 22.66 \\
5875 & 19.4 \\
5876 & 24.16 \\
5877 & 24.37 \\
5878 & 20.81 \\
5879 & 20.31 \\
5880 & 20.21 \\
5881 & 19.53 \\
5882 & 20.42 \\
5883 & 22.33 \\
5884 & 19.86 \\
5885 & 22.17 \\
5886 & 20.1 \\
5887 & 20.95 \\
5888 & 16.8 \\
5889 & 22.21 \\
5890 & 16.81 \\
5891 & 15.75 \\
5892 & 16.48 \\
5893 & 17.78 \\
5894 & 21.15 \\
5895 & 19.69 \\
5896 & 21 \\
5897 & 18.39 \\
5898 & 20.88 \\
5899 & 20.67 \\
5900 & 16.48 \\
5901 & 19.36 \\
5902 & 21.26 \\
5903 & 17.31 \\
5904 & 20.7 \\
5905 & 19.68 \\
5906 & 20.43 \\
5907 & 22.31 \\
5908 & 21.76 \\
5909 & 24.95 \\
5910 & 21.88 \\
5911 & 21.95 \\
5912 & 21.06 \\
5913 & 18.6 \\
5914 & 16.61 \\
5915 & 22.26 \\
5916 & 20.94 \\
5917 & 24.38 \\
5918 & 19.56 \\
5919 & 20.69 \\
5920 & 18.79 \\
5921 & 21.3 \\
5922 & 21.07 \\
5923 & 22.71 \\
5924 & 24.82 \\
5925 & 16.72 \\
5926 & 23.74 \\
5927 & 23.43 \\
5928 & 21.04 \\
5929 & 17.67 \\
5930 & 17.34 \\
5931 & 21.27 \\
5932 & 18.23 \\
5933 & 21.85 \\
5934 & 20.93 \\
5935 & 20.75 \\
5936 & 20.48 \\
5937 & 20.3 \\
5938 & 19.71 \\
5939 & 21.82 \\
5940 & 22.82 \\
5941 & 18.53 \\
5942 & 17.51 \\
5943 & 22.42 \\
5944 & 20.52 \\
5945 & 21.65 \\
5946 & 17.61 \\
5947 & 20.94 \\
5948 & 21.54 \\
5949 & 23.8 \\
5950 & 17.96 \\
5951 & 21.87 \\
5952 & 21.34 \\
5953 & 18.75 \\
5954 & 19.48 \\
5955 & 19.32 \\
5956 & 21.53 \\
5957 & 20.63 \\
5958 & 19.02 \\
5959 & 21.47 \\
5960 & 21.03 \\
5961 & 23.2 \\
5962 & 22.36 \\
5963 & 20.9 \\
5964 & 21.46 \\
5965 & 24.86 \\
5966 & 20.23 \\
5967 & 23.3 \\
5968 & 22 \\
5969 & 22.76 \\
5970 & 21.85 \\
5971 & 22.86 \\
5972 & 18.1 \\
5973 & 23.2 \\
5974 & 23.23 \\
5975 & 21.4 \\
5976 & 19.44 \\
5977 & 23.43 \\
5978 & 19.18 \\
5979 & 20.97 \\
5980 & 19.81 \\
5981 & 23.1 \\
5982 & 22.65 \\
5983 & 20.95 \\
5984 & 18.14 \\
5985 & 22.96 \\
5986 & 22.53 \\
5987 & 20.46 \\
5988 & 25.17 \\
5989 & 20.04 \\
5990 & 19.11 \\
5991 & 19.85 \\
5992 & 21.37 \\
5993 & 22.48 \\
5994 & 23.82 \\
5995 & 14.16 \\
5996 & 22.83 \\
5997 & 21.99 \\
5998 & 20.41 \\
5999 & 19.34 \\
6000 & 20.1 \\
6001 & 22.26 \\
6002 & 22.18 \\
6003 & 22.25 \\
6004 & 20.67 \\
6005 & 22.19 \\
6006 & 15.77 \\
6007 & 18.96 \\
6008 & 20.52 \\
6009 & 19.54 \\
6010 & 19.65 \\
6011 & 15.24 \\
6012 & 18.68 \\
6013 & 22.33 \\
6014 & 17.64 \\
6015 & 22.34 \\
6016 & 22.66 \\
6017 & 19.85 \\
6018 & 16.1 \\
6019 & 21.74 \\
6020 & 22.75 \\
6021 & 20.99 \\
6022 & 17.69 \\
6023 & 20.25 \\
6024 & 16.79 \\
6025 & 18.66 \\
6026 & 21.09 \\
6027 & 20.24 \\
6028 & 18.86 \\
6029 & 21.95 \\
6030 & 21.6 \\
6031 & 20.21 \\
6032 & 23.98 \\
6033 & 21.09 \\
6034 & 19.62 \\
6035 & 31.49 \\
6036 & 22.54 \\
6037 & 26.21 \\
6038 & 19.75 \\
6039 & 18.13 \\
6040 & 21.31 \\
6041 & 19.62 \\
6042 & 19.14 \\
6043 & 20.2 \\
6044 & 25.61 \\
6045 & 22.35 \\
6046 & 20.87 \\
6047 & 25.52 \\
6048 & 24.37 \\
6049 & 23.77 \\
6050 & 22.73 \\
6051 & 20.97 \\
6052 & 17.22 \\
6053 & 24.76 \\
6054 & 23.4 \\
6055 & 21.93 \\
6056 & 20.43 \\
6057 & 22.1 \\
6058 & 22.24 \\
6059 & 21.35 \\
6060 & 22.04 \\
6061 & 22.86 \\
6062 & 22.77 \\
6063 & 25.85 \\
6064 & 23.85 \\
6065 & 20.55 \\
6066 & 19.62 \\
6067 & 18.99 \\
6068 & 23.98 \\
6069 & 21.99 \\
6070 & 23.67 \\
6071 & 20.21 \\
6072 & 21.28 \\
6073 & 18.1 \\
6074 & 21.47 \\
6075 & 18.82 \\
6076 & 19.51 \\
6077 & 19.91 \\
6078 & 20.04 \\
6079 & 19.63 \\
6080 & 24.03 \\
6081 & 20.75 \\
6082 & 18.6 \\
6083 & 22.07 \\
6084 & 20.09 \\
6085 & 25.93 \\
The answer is 1.4 angstrom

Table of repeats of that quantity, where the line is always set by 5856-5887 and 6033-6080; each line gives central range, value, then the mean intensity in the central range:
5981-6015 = 1.5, 20.6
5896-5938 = 1.1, 20.6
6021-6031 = 0.9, 19.8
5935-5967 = 0.7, 20.8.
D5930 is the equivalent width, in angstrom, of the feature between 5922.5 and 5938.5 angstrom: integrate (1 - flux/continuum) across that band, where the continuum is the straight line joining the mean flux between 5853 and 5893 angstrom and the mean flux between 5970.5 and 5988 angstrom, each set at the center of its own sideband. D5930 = 0.2 angstrom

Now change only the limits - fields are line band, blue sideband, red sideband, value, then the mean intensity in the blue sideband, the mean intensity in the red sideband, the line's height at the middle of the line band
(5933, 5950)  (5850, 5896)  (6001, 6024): -0.43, 20.3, 20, 20.2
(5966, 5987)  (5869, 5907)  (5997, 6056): -0.82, 20.2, 21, 20.7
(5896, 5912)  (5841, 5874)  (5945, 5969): 0.25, 20.7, 21.1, 20.9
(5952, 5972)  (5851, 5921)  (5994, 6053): -0.66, 20.4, 20.9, 20.7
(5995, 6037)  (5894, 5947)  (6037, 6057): 1.77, 20.5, 21.8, 21.5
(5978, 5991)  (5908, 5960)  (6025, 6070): 0.06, 20.7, 22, 21.3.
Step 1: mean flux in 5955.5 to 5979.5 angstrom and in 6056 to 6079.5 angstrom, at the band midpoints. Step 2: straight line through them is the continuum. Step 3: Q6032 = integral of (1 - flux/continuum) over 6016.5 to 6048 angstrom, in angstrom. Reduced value 0.29 angstrom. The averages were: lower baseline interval 21.6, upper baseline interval 21.3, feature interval 21.2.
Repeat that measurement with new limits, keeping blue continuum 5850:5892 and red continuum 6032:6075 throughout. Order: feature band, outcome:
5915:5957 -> 0.6 angstrom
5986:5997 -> 0.2 angstrom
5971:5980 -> 0.1 angstrom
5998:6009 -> 0.6 angstrom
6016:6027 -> 1.0 angstrom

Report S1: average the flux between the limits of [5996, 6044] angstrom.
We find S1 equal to 20.6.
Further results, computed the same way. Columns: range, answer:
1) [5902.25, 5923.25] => 20.9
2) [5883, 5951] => 20.4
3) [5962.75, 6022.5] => 20.9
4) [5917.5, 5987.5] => 21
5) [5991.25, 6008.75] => 20.6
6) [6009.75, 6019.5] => 19.6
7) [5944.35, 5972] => 21.2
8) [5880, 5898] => 19.6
